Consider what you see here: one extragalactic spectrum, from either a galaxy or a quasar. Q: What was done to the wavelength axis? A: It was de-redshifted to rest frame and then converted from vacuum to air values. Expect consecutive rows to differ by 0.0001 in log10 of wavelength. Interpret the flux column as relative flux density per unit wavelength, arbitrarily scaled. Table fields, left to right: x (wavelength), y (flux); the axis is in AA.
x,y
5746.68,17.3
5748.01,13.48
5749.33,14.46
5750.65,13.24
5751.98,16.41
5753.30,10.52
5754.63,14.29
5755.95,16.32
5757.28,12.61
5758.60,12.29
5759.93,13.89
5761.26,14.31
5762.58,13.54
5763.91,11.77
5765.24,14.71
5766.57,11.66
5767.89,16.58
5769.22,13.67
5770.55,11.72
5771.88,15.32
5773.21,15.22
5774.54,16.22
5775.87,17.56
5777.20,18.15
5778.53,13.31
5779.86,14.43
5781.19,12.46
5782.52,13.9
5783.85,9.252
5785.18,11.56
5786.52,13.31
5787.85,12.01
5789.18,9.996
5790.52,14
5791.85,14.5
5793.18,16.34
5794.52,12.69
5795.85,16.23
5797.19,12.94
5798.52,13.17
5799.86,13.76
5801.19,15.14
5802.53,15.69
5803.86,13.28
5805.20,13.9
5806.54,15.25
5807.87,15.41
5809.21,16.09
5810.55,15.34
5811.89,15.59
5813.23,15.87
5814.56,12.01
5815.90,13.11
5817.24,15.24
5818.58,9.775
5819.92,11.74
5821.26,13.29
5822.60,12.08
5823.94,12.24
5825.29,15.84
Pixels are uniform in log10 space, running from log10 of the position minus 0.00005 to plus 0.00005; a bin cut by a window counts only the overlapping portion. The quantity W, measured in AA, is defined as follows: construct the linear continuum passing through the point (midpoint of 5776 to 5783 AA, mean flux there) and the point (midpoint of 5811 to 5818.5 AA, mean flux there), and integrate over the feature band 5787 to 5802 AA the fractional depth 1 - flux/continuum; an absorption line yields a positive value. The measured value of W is 0.73 AA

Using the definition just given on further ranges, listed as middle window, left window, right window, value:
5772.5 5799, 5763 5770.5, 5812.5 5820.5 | -1.1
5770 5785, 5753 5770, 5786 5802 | -0.7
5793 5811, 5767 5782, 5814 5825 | -1.5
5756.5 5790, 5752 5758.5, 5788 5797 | 0.3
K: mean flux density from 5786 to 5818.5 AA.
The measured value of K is 14.1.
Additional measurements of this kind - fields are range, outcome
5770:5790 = 13.6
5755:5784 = 14.1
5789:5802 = 14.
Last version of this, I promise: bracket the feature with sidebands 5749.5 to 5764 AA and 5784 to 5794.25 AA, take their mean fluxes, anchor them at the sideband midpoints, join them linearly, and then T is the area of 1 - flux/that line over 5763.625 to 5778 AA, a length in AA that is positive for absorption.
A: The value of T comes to -1.65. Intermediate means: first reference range 13.7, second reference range 12.9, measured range 14.8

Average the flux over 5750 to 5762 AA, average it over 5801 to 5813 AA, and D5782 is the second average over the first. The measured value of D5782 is 1.10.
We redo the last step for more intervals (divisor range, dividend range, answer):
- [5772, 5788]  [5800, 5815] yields 1.06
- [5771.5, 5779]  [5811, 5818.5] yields 0.87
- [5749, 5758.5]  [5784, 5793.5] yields 0.92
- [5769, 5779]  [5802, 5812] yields 0.99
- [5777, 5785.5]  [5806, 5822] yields 1.07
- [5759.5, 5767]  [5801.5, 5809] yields 1.11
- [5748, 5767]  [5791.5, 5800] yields 1.05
